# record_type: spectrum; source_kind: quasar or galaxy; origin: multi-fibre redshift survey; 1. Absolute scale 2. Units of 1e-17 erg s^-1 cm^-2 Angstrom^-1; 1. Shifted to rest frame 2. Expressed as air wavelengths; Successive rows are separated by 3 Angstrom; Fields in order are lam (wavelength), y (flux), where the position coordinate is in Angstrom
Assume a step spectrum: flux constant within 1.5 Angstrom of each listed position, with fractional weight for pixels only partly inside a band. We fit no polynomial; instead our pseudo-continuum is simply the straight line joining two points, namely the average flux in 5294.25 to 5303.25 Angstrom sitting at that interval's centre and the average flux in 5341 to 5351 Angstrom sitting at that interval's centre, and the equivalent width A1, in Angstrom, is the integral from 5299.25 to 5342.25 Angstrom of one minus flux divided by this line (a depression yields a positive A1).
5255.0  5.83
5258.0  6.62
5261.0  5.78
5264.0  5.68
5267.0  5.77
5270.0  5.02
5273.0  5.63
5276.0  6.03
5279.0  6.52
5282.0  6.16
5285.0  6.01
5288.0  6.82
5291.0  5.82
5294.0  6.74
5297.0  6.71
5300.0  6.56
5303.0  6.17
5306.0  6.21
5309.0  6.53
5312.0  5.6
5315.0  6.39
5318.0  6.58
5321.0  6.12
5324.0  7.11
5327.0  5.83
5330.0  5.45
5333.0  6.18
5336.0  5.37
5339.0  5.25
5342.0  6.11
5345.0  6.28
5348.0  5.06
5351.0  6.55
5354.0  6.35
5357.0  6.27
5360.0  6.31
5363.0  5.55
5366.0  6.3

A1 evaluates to 1.18 Angstrom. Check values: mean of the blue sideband 6.56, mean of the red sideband 5.91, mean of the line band 6.09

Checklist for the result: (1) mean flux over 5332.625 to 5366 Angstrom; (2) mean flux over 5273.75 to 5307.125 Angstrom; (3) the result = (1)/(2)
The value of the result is 0.94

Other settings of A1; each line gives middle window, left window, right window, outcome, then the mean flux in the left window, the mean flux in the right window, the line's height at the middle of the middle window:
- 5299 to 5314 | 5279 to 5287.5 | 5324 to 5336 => -0.3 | 6.25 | 5.93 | 6.09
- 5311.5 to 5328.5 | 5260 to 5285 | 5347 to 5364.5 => -1.0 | 5.84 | 6.04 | 5.95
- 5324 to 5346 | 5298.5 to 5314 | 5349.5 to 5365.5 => 1.3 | 6.22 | 6.21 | 6.22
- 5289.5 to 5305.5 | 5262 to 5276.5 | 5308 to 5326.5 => -0.9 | 5.6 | 6.35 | 6.05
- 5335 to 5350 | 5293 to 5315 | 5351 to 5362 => 1.6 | 6.35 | 6.31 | 6.32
